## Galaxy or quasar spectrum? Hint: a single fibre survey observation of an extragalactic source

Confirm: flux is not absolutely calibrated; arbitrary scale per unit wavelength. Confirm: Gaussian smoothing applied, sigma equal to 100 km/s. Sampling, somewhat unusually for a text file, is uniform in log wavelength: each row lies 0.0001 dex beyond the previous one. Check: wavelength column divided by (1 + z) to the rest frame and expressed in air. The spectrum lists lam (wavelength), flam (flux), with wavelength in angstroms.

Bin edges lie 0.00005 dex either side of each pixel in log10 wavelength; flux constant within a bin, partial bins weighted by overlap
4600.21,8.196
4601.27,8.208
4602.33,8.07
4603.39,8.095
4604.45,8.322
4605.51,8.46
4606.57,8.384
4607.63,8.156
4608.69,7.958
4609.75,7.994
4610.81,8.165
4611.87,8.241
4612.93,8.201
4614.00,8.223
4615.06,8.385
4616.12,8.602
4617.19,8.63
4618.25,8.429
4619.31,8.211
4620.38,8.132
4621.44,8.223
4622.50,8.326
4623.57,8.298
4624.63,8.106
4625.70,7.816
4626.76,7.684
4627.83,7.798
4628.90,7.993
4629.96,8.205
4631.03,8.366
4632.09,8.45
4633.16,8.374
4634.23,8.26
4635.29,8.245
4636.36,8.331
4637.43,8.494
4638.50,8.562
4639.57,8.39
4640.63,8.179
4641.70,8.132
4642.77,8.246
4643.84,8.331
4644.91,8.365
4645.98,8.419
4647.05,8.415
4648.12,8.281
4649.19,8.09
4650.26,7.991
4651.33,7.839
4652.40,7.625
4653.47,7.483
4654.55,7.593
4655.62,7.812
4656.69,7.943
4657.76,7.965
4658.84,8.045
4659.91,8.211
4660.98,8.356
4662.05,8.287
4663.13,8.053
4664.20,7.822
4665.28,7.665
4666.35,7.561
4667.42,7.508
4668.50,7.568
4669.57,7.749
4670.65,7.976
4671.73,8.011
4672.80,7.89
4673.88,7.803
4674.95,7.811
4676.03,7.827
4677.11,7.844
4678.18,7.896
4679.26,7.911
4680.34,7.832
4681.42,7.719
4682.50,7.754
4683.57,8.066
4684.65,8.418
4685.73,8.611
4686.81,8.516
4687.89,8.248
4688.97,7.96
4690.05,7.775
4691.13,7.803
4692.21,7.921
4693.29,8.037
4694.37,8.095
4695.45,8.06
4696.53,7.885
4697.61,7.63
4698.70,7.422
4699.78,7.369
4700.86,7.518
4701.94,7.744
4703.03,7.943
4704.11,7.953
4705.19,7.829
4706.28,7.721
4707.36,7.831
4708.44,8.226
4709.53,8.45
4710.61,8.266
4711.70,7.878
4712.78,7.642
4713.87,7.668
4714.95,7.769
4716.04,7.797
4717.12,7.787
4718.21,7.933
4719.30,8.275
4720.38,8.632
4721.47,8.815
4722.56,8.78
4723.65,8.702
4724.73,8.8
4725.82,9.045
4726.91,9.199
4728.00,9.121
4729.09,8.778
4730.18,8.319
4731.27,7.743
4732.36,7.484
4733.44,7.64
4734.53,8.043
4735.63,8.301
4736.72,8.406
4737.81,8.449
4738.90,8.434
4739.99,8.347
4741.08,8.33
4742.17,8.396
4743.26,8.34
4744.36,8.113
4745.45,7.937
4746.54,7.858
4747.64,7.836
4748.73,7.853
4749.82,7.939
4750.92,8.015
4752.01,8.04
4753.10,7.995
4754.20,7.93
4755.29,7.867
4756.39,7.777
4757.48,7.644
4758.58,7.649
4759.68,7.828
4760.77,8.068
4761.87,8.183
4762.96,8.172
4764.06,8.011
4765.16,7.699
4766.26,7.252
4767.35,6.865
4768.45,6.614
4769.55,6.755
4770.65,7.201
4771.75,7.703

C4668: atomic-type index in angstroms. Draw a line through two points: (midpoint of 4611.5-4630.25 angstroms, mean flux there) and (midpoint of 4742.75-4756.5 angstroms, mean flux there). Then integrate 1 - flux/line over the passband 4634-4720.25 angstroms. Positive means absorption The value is 1.2 angstroms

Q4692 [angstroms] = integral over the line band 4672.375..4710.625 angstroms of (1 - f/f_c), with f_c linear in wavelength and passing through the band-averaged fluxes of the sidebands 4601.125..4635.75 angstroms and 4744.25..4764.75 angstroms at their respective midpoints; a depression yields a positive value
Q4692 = 0.6 angstroms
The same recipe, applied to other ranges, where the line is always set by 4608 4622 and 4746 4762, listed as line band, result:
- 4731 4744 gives -0.38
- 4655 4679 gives 0.69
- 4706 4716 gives 0.08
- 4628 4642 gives -0.15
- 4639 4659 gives 0.27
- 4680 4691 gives -0.01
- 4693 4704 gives 0.37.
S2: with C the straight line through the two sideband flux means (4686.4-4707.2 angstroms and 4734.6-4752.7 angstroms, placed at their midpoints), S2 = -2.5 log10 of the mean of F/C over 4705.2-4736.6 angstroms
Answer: -0.03 mag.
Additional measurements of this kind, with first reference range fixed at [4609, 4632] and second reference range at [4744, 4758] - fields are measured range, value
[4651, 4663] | 0.03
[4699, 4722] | 0.01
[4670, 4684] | 0.03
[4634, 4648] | -0.02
